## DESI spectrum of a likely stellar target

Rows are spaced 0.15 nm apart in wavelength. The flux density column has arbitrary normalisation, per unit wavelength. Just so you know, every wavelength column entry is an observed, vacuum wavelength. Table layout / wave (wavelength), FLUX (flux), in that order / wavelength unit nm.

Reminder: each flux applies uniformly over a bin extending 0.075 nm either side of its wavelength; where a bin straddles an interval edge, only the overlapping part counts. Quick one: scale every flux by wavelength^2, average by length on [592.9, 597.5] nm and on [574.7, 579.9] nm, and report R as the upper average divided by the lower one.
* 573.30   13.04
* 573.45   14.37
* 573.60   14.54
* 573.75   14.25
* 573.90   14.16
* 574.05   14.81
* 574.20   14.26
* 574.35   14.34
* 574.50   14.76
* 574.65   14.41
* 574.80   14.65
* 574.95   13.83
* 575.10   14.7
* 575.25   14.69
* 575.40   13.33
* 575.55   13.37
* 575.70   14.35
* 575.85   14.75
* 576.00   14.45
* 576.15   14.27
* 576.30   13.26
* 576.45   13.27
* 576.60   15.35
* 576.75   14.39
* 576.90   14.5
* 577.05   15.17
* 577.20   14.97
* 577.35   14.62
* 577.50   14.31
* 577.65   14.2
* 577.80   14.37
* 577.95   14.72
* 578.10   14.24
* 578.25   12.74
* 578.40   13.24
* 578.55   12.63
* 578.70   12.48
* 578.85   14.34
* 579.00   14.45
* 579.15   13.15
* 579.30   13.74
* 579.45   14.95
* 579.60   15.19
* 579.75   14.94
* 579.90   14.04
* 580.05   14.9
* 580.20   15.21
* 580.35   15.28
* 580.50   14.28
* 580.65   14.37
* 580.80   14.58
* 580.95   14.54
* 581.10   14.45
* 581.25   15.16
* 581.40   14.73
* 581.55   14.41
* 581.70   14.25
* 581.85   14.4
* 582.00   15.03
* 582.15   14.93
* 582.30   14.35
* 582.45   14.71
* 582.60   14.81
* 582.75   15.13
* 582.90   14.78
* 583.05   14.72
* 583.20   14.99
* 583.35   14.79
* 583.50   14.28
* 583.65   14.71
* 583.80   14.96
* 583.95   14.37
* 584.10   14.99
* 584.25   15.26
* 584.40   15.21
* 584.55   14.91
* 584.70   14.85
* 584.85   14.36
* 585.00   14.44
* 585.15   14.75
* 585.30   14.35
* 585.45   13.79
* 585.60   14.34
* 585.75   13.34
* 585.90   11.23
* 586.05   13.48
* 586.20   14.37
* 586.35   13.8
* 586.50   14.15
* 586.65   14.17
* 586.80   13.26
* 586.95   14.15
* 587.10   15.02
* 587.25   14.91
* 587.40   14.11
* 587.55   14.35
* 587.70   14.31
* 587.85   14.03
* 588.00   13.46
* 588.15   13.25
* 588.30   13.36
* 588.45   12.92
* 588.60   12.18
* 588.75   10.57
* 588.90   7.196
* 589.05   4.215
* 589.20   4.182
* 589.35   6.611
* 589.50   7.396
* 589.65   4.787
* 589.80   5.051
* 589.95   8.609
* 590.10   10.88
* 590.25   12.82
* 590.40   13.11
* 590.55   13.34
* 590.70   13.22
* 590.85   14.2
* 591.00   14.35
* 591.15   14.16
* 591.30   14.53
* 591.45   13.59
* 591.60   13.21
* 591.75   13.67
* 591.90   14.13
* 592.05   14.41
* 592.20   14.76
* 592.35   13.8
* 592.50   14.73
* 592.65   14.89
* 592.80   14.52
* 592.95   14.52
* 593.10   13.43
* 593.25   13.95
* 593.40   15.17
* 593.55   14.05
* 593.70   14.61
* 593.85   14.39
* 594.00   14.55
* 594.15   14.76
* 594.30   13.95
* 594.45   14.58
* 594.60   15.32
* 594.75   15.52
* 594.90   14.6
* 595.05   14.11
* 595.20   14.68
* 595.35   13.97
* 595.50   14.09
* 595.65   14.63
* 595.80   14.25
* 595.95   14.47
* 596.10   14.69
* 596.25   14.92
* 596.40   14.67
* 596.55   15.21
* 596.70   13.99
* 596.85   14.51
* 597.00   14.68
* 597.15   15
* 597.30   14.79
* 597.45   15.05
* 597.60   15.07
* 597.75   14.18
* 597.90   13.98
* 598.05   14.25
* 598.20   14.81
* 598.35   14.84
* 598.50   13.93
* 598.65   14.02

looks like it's 1.09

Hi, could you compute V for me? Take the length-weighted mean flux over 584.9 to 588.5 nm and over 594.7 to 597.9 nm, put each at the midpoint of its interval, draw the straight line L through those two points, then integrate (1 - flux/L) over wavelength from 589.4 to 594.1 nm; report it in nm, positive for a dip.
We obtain 0.43 nm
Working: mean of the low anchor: 13.9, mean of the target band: 13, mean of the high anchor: 14.6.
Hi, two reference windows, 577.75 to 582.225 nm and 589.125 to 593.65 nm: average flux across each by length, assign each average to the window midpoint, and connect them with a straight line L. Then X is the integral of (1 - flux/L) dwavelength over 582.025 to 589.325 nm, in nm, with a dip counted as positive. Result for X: -0.10 nm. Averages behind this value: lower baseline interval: 14.3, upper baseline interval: 12.3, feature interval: 13.6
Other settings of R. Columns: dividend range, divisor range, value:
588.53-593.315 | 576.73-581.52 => 0.85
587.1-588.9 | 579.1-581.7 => 0.93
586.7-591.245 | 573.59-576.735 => 0.84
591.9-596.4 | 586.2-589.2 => 1.17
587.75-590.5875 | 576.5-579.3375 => 0.73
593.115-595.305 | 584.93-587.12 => 1.08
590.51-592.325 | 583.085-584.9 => 0.97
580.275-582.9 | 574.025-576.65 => 1.05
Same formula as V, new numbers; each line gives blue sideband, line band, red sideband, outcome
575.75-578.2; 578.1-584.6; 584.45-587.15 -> -0.12 nm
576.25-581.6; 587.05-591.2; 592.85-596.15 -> 0.91 nm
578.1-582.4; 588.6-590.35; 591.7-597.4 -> 0.81 nm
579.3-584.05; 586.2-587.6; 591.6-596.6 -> 0.04 nm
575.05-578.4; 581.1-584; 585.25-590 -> -0.41 nm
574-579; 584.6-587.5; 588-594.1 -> -0.26 nm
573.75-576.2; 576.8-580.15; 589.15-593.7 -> -0.07 nm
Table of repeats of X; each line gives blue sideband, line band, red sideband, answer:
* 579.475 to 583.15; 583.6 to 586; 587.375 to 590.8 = -0.28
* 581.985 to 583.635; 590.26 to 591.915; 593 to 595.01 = 0.10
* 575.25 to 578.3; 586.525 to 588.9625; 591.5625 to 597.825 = 0.19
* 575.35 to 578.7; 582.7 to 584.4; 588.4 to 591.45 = -0.37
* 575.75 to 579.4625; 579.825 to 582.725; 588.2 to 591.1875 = -0.40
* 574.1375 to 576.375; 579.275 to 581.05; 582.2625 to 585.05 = -0.02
